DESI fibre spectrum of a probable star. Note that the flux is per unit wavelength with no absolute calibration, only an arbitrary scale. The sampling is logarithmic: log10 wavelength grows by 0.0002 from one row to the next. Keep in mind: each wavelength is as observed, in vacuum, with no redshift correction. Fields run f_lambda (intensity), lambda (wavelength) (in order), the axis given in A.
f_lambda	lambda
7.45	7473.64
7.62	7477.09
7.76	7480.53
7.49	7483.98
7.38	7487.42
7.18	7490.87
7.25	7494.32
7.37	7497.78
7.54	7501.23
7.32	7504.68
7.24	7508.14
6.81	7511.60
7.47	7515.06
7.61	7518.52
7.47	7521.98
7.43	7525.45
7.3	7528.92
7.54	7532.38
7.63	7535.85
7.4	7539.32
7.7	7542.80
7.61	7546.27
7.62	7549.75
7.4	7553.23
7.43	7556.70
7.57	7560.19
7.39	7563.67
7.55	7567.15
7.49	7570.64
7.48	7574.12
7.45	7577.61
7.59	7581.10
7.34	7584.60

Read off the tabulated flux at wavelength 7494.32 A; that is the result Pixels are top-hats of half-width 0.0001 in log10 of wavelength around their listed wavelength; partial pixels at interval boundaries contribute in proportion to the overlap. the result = 7.25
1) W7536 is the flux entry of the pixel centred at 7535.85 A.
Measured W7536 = 7.63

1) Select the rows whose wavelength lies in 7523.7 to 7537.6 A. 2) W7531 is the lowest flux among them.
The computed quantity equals 7.3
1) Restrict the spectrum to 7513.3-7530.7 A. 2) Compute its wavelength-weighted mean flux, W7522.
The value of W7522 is 7.46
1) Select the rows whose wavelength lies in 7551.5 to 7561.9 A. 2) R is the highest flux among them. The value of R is 7.57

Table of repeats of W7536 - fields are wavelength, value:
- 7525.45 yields 7.43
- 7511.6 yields 6.81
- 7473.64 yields 7.45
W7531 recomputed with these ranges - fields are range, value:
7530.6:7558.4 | 7.4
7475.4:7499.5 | 7.18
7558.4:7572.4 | 7.39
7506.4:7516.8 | 6.81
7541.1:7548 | 7.61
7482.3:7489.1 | 7.38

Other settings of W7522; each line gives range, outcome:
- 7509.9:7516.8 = 7.14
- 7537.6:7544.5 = 7.54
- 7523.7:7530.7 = 7.37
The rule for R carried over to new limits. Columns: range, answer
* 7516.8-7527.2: 7.61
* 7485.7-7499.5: 7.38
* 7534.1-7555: 7.7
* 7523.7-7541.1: 7.63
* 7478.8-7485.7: 7.76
